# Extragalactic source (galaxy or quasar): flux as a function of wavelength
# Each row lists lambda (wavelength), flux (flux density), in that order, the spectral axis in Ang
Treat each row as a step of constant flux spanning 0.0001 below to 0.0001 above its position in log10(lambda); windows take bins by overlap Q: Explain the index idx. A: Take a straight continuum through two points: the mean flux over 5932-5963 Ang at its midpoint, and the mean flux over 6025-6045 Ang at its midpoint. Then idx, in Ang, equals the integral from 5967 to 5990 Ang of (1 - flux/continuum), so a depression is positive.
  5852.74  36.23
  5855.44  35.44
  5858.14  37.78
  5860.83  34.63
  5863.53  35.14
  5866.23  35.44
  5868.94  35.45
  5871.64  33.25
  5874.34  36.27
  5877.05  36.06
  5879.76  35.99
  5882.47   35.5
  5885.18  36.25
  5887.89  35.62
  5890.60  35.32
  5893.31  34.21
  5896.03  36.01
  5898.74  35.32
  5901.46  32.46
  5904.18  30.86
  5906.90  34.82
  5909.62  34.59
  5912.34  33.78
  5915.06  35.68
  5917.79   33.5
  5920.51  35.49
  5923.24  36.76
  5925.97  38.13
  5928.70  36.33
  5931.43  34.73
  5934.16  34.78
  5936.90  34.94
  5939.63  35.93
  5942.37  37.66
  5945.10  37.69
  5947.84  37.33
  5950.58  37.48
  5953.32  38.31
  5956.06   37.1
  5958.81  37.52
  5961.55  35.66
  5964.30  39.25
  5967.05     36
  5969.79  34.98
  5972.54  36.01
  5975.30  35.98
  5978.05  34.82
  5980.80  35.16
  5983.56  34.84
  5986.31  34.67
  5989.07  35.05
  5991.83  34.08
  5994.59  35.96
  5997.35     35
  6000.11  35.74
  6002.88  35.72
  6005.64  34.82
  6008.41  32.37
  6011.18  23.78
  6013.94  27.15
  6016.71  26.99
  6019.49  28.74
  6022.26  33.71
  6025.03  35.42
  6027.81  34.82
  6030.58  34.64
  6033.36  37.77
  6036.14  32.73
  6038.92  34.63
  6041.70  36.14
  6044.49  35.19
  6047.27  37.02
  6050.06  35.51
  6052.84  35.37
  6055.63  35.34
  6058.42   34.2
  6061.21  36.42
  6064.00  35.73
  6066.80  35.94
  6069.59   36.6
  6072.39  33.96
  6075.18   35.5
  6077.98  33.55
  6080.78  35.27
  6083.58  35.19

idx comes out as 0.58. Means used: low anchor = 36.7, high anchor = 35.1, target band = 35.2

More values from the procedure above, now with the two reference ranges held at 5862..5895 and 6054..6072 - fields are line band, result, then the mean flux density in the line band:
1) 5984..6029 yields 3.5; 32.8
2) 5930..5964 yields -1.2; 36.7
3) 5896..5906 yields 0.6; 33.4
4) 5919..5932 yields -0.3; 36.4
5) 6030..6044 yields 0.1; 35.2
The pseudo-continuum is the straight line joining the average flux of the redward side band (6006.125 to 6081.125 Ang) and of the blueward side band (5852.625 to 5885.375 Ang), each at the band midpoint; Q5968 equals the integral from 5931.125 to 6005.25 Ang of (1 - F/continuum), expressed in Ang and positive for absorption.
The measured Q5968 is -3.0 Ang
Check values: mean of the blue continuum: 35.6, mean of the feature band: 36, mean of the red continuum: 33.9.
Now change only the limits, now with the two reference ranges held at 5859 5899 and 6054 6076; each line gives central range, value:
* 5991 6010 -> 0.4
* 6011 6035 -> 2.4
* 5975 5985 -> 0.1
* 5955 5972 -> -0.6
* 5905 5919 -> 0.4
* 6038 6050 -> -0.1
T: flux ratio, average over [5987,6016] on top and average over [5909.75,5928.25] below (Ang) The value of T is 0.92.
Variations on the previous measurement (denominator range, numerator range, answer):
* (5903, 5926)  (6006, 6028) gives 0.87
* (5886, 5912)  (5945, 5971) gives 1.08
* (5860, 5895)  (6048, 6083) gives 1.00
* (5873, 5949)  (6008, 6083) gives 0.96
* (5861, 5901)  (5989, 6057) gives 0.95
